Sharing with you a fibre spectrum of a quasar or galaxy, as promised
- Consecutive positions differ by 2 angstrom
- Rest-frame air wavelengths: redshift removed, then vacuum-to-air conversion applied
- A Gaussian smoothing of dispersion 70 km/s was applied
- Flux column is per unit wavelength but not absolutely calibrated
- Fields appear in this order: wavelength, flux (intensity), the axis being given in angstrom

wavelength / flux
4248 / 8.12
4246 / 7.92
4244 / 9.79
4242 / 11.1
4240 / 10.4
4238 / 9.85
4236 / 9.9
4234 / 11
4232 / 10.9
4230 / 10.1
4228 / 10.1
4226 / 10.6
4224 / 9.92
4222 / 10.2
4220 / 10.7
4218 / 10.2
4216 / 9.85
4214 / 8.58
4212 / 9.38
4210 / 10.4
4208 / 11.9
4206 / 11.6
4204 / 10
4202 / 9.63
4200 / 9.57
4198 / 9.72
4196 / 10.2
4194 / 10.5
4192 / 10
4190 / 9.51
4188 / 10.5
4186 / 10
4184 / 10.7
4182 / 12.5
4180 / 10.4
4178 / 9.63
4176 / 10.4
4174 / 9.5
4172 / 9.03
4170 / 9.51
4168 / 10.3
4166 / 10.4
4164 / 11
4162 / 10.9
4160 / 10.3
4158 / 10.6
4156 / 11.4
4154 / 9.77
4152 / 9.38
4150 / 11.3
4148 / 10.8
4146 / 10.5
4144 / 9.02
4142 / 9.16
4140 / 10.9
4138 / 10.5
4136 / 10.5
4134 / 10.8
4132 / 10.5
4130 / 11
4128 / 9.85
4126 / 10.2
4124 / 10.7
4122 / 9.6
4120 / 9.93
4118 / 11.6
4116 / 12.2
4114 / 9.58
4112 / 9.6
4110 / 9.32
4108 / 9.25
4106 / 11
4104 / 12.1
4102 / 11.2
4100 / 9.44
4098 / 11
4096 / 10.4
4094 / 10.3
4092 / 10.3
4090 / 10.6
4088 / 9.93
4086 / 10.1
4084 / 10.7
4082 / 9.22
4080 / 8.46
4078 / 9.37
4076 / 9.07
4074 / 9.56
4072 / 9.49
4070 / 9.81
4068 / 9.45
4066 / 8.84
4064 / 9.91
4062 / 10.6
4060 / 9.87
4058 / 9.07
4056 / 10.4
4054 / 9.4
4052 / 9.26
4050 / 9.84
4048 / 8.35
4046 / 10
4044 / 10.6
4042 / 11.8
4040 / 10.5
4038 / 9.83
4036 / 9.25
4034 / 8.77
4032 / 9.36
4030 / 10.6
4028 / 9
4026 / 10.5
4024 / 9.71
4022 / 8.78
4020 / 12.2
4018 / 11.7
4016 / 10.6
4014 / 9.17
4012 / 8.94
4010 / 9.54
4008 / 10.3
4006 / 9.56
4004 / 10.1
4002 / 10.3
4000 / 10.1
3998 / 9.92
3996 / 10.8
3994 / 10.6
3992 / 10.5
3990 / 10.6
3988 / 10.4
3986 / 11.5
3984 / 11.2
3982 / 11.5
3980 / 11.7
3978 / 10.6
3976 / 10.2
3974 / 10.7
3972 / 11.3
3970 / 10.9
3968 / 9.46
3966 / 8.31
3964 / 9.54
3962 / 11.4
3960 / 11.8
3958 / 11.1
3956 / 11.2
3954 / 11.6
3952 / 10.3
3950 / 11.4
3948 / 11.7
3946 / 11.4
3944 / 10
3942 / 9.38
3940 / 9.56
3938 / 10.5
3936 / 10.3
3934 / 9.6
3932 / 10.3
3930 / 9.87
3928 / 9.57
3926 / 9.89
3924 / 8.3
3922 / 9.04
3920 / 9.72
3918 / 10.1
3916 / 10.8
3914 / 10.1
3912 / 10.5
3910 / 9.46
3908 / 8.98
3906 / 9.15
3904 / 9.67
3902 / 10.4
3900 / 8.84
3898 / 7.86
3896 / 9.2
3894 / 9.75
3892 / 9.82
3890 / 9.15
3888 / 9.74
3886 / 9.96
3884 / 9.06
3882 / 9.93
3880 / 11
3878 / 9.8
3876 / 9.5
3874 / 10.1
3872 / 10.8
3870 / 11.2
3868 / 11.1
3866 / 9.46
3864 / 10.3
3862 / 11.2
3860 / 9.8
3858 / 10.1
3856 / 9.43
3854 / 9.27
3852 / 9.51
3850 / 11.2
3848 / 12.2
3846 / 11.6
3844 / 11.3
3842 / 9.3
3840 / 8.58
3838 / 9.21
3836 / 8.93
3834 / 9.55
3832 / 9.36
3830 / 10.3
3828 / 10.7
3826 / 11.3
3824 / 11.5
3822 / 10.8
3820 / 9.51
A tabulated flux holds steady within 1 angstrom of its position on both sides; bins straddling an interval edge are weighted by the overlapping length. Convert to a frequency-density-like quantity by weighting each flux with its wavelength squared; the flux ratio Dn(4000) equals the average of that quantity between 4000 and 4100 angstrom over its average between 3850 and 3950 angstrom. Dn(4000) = 1.08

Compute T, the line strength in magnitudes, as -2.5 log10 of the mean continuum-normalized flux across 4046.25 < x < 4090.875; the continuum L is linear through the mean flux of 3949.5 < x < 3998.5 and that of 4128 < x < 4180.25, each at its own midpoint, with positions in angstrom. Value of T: 0.096 mag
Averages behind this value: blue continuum 10.7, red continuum 10.3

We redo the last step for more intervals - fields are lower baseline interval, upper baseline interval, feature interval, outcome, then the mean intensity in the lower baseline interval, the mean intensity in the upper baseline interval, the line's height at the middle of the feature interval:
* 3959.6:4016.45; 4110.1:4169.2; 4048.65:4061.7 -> 0.08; 10.4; 10.4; 10.4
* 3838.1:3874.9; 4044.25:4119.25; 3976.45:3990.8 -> -0.09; 10.3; 9.97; 10.1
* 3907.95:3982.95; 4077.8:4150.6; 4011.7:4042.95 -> 0.03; 10.3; 10.3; 10.3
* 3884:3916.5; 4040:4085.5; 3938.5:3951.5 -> -0.10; 9.55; 9.71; 9.59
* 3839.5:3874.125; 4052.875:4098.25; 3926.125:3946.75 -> 0.02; 10.4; 9.8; 10.2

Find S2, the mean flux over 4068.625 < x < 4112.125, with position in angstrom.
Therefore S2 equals 10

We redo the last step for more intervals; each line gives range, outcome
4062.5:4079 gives 9.47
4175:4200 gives 10.3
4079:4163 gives 10.3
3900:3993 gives 10.3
